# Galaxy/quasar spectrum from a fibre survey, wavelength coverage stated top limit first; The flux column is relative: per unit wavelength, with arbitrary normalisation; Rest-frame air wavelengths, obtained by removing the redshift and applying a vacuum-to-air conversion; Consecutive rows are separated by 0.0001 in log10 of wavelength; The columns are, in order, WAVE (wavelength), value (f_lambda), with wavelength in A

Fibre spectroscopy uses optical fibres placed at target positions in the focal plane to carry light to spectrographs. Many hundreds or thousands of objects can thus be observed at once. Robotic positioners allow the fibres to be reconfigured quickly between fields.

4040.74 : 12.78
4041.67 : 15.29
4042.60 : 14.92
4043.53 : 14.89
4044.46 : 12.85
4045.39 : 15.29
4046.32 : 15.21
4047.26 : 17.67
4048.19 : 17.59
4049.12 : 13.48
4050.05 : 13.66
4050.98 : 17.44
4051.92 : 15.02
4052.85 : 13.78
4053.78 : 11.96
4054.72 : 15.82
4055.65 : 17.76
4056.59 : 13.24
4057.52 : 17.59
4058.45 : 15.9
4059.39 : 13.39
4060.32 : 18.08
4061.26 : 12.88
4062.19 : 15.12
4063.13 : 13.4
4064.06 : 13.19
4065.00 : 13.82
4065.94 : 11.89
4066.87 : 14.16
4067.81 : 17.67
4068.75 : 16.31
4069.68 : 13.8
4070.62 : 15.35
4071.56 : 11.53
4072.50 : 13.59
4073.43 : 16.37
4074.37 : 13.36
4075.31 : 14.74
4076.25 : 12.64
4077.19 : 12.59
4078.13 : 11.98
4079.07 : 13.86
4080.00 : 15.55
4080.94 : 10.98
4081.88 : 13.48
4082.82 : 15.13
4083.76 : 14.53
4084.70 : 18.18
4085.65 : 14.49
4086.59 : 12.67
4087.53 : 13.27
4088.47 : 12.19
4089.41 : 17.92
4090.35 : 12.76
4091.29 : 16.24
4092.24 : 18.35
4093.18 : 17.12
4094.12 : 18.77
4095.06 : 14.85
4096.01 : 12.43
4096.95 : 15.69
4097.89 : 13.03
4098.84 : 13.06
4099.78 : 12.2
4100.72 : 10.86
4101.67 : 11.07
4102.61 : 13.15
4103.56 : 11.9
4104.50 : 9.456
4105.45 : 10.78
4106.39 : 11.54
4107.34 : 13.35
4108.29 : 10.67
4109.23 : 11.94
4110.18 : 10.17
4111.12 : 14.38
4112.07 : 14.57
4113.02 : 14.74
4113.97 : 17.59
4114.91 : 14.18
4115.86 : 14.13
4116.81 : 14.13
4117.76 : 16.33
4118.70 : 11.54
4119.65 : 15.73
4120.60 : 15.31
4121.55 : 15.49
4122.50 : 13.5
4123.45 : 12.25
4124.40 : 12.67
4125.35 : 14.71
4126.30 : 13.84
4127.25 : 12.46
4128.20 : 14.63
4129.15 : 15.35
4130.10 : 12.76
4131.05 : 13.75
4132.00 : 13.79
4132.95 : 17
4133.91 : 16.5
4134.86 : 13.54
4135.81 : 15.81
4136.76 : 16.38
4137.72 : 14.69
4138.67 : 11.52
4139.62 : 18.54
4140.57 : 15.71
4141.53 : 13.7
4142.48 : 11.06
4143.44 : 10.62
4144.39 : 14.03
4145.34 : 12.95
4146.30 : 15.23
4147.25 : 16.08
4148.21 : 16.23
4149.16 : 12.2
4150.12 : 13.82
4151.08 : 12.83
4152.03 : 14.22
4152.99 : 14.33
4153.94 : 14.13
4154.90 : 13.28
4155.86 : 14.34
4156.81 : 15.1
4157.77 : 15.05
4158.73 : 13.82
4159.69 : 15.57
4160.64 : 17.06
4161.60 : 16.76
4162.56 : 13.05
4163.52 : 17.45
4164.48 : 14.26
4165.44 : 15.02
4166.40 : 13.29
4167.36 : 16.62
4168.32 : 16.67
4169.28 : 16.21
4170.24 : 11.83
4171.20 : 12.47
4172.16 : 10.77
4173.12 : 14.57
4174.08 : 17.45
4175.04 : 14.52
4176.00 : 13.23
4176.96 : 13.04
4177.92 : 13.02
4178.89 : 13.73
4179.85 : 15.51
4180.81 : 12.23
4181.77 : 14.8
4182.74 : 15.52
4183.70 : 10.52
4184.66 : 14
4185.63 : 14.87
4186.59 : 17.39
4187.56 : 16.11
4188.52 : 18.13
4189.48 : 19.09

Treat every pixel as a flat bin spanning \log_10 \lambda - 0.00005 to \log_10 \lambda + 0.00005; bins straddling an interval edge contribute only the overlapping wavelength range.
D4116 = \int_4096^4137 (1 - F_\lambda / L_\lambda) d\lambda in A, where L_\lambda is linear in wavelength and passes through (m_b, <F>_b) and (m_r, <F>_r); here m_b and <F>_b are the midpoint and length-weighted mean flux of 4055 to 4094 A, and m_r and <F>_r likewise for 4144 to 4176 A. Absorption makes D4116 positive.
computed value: 2.8 A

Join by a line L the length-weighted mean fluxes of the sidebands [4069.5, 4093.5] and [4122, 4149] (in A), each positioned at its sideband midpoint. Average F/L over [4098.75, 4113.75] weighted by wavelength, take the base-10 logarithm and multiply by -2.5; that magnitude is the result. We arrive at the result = 0.17 mag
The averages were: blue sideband 14.3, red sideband 14.2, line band 12.2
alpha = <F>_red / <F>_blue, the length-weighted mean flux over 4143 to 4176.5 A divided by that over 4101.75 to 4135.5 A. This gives 1.06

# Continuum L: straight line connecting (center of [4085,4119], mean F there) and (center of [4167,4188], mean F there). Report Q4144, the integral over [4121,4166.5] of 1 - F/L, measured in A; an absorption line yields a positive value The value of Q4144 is -1.2 A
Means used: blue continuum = 13.7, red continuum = 14.3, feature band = 14.4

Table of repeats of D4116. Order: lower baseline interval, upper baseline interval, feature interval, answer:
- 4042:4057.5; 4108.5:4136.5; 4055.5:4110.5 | 3.0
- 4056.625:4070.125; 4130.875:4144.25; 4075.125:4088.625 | 0.8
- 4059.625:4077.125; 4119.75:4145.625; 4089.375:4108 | 0.8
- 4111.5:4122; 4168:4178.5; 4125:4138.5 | 0.0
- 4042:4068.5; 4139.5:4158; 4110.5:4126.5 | 0.0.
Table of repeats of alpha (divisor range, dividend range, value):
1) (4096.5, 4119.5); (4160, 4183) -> 1.12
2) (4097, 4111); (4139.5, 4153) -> 1.18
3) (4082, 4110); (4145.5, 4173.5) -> 1.06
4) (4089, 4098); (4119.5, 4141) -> 0.92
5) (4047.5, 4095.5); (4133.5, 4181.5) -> 0.98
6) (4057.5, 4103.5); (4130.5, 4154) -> 1.01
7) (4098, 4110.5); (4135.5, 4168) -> 1.25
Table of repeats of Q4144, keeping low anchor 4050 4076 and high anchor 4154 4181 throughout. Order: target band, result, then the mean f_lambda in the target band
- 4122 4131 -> 0.61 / 13.6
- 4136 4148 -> 0.21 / 14.3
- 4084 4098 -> -0.59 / 15.2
